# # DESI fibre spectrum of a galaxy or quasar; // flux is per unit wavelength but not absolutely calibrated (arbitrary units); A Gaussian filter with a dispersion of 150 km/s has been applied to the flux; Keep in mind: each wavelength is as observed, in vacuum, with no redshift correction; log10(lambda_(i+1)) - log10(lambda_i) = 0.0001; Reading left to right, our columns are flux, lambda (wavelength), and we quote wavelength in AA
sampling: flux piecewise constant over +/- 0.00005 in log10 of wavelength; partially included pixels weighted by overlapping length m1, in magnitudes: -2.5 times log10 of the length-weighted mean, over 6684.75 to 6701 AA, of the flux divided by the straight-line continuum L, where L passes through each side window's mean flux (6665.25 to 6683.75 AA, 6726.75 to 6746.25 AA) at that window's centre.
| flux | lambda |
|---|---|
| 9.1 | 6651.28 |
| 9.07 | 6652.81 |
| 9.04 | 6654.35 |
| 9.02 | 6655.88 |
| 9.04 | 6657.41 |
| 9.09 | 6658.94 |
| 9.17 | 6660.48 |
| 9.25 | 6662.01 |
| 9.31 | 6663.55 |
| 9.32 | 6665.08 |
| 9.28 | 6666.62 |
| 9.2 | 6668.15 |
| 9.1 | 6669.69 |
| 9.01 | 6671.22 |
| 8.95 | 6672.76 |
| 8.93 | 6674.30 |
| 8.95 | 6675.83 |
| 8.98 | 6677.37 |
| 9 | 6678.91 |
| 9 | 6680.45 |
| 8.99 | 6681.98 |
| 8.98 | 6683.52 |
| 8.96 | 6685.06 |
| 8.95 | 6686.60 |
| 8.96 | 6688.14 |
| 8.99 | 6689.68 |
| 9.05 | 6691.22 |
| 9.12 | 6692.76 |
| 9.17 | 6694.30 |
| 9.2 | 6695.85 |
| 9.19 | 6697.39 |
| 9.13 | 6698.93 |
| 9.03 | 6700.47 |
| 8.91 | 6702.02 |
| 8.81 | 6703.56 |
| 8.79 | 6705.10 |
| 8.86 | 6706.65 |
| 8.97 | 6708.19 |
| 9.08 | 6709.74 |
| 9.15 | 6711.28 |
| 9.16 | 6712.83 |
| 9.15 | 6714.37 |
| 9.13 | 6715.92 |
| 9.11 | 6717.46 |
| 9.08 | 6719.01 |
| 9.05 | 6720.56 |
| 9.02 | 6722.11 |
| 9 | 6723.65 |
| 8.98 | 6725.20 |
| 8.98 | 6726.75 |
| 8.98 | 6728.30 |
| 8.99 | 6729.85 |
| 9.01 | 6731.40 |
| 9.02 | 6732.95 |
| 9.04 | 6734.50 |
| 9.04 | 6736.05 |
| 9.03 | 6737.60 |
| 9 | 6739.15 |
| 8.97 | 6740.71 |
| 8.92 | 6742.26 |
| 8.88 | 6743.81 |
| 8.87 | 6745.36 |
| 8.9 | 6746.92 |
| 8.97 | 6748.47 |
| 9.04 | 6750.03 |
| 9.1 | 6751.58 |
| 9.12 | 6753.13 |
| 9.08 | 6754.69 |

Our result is -0.01 mag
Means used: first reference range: 9.04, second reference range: 8.98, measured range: 9.07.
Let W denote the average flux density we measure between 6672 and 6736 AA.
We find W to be 9.02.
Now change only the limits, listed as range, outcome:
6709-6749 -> 9.02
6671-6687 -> 8.97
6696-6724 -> 9.04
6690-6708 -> 9.02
